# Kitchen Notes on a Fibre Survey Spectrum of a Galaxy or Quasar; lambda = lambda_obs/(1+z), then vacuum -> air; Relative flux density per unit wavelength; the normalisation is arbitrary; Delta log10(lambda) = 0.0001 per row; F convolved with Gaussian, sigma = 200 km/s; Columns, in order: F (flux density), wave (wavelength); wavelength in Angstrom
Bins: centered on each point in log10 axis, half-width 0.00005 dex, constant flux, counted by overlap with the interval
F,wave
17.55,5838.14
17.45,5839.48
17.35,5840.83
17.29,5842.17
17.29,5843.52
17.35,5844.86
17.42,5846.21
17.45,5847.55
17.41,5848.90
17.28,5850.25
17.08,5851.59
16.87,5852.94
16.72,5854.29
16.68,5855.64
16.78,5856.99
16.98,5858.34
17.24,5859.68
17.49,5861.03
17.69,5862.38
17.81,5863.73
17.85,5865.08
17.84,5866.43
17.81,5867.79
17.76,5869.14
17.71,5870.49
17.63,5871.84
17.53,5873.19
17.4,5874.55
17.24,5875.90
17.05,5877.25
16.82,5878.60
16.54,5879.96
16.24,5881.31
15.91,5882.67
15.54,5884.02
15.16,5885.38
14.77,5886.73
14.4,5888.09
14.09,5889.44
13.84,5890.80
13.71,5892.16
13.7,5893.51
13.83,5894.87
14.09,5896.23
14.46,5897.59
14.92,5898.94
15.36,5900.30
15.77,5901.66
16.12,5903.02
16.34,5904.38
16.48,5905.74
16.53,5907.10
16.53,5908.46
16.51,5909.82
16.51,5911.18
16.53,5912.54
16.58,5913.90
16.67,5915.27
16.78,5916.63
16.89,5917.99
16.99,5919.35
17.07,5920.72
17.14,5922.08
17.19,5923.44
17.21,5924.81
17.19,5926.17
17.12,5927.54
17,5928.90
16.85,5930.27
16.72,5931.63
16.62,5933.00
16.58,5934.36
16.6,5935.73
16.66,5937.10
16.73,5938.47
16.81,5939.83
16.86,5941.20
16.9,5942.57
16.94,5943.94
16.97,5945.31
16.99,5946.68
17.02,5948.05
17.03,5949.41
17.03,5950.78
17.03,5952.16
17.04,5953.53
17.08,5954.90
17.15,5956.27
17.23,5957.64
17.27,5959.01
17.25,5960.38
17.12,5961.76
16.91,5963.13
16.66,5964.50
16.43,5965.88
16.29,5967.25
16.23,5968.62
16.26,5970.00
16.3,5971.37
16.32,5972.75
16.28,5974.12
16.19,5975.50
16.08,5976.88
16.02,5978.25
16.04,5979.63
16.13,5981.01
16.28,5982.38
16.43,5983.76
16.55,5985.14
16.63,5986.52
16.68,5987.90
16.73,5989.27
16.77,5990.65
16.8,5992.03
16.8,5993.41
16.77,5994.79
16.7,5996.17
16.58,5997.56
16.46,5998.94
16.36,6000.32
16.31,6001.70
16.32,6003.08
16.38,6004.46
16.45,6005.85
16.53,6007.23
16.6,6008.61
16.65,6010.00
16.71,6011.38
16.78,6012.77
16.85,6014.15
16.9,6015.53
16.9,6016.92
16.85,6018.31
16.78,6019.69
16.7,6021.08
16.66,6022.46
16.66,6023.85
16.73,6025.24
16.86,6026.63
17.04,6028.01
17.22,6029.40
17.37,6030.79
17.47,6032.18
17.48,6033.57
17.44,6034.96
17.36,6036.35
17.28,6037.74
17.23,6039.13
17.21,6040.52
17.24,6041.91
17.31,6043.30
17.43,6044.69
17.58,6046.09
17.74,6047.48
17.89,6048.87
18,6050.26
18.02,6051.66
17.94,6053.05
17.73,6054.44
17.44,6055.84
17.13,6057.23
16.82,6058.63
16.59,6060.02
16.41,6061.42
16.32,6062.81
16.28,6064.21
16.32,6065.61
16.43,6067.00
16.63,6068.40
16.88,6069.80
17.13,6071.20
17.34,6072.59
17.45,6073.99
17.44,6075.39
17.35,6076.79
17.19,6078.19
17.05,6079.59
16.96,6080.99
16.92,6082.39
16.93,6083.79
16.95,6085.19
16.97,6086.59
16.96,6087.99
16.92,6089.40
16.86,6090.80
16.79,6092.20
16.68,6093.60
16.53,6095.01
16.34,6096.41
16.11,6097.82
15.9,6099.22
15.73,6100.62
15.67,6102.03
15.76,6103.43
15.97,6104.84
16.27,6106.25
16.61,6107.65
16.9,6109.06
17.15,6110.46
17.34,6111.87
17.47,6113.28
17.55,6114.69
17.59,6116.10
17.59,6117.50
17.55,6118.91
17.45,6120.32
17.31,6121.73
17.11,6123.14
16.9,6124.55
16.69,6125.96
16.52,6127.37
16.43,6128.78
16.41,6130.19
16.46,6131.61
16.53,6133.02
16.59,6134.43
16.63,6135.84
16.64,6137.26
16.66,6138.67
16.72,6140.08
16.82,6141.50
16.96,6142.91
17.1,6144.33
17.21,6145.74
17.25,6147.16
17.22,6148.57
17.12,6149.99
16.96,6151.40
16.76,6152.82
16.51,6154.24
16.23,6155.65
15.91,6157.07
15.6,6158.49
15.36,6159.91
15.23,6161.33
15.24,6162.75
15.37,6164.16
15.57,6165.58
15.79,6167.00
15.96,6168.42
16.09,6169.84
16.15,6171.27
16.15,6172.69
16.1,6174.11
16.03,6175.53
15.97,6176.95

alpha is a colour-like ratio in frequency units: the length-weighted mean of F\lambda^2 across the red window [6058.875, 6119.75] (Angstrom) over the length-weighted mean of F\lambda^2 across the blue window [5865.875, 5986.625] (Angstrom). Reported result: 1.1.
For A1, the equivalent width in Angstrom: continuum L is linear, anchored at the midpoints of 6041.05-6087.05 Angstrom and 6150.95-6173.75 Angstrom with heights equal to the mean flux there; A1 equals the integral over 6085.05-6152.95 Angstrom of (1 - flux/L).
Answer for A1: -1.4 Angstrom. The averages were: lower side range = 17.1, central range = 16.8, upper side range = 15.9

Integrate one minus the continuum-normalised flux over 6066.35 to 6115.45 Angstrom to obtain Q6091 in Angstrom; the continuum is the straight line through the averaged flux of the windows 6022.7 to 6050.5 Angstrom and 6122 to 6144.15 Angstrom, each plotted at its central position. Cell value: 0.5 Angstrom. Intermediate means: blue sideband 17.3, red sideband 16.7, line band 16.8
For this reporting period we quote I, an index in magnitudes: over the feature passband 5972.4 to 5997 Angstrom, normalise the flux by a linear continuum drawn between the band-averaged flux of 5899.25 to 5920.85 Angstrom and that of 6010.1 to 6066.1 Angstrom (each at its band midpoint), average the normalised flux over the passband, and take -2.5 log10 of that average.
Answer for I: 0.02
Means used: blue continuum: 16.4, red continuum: 17.1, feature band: 16.5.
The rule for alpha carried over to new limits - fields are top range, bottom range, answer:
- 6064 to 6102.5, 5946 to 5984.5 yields 1.05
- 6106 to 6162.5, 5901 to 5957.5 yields 1.07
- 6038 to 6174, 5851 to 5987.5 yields 1.08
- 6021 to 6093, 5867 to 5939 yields 1.11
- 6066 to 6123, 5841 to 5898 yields 1.10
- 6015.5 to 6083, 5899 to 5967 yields 1.06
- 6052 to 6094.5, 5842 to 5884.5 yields 1.06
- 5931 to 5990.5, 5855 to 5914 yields 1.06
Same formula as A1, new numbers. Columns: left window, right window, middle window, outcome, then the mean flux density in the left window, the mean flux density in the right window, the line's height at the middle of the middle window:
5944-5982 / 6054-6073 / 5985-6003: 0.1 Angstrom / 16.7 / 16.8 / 16.7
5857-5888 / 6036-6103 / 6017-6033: 0.0 Angstrom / 16.9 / 17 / 17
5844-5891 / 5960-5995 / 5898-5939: 0.2 Angstrom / 16.8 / 16.5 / 16.7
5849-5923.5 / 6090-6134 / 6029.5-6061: -1.5 Angstrom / 16.4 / 16.7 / 16.6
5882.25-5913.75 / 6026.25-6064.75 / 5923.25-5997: -2.8 Angstrom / 15.3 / 17.3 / 16.1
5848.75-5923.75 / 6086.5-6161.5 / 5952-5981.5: -0.2 Angstrom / 16.4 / 16.7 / 16.5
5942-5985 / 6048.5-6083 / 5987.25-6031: 0.4 Angstrom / 16.7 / 17.1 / 16.9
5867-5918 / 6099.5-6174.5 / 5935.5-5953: -0.9 Angstrom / 16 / 16.5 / 16.1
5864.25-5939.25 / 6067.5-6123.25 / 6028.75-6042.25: -0.5 Angstrom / 16.3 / 16.9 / 16.7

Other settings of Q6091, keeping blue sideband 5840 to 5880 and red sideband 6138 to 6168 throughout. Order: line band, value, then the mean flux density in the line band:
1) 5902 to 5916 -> 0.6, 16.5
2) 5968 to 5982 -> 0.6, 16.2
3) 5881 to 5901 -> 3.0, 14.6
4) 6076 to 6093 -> -0.4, 17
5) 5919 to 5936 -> 0.1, 17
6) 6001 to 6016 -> 0.2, 16.6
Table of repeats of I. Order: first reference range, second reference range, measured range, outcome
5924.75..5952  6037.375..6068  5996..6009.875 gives 0.039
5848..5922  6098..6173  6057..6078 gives -0.022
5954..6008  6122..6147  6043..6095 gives -0.027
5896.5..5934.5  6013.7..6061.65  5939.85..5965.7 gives -0.018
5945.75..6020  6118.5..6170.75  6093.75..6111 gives 0.019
